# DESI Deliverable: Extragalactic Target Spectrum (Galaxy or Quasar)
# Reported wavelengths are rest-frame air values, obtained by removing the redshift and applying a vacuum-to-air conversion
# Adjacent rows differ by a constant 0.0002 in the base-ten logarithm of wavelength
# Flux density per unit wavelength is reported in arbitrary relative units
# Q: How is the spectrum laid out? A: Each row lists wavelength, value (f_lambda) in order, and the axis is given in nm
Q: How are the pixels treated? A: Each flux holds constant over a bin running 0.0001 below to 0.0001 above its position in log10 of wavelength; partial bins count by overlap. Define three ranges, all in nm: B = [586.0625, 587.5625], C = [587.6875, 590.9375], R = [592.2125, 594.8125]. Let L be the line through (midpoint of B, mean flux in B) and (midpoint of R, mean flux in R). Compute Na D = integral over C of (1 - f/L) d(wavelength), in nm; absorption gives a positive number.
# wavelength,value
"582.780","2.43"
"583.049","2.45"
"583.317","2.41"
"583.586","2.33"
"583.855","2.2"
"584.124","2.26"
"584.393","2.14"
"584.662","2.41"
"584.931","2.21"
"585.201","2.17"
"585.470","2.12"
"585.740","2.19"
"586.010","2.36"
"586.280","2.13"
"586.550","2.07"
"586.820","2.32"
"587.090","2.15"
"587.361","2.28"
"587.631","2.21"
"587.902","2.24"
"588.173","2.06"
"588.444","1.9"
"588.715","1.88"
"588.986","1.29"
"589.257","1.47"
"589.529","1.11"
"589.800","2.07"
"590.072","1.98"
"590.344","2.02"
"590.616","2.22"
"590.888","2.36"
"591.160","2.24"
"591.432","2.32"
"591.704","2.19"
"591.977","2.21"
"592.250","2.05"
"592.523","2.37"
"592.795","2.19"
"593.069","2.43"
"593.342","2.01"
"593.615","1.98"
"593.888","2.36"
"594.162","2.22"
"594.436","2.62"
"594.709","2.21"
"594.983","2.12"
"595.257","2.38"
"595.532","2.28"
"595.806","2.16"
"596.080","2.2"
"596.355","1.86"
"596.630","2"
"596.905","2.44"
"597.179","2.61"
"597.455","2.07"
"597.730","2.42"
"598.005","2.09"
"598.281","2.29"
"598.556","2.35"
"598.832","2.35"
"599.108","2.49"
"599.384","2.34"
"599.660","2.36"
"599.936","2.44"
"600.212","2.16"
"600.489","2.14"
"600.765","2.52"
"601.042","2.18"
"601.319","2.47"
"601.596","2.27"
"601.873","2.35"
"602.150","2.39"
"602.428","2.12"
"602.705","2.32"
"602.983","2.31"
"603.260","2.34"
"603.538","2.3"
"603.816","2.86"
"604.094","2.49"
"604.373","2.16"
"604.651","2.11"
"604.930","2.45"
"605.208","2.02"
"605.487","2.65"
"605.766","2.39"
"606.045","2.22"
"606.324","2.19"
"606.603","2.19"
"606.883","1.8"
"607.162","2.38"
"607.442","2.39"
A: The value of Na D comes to 0.50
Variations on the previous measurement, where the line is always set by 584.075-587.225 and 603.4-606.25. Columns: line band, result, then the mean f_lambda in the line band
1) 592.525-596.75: 0.135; 2.21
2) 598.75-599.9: -0.037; 2.39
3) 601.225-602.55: 0.011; 2.32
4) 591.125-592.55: 0.025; 2.22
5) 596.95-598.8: -0.007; 2.31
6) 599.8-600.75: 0.018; 2.28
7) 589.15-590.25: 0.277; 1.68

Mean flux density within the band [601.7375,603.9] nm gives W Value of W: 2.36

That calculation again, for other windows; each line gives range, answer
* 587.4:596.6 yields 2.1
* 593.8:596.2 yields 2.28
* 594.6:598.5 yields 2.23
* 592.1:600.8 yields 2.26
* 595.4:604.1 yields 2.31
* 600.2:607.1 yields 2.3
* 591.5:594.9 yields 2.24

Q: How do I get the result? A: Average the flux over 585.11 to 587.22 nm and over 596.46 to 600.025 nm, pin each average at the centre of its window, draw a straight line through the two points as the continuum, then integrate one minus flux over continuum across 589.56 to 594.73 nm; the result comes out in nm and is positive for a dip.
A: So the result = 0.15 nm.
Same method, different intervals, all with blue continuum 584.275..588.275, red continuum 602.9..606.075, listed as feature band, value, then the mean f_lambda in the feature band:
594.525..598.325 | 0.11 nm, 2.23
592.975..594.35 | 0.04 nm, 2.21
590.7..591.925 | -0.01 nm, 2.27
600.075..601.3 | 0.03 nm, 2.27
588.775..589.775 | 0.36 nm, 1.42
